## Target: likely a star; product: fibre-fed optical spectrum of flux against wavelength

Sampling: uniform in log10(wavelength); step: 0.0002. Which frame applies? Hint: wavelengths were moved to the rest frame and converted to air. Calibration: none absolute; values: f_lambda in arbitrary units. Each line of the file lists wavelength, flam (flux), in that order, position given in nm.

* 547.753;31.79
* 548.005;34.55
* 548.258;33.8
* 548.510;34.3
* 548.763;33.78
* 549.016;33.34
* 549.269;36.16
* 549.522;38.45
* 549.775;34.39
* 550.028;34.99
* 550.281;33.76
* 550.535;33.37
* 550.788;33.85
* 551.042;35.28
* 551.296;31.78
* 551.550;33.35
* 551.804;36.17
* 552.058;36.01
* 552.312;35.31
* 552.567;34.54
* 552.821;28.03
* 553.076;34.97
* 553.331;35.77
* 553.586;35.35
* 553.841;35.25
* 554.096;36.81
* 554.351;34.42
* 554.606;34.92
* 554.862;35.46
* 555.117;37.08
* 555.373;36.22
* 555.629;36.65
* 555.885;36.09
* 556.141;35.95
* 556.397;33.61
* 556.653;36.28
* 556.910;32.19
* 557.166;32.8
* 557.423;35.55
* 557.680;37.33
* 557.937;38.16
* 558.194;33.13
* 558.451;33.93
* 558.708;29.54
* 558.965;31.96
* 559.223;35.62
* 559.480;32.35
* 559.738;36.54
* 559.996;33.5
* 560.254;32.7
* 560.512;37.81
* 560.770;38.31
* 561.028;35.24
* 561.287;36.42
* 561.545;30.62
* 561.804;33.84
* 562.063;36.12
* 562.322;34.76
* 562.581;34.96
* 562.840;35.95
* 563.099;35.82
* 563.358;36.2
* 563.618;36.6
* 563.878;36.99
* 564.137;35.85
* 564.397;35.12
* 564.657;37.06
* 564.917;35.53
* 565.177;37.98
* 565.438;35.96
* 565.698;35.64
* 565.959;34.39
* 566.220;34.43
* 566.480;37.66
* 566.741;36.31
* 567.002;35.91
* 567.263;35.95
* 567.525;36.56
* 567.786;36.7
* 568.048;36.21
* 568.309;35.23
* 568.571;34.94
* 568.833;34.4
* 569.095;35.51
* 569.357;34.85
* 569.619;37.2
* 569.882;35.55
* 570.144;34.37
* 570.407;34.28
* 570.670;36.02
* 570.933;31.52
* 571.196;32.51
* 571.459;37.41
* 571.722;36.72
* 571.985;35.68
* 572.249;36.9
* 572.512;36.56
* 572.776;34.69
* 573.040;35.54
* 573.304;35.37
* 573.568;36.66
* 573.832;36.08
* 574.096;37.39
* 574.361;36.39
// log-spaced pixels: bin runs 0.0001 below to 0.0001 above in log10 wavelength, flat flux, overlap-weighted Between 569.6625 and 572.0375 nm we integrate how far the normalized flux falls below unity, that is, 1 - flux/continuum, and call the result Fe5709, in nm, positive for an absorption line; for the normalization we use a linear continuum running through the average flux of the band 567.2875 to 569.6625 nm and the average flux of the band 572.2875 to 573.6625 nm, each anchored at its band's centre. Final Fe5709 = 0.05 nm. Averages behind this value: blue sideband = 35.7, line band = 35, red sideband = 35.8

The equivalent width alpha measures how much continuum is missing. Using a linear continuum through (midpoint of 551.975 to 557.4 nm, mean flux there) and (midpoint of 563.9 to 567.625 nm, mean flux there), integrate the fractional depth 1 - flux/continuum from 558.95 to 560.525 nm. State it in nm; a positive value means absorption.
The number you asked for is 0.05 nm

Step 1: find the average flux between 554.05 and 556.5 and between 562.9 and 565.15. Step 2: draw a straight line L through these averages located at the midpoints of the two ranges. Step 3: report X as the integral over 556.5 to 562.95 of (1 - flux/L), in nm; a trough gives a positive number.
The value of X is 0.24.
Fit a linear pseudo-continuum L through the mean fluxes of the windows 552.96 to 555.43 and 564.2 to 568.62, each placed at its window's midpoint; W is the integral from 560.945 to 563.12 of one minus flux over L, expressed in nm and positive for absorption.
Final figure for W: 0.06 nm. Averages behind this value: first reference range 35.6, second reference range 36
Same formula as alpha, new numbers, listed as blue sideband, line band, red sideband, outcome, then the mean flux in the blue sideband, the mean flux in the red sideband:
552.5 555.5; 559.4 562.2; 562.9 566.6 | 0.06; 34.9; 36.1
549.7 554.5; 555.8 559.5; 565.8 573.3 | 0.04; 34.4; 35.5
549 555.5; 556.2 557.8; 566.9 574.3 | 0.02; 34.8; 35.6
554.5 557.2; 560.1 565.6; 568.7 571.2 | -0.11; 35.3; 34.7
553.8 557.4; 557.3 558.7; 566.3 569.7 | 0.01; 35.3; 35.9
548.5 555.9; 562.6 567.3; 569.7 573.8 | -0.12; 34.9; 35.4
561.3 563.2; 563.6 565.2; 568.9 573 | -0.07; 34.7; 35.3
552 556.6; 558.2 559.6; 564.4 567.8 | 0.11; 35.1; 36.1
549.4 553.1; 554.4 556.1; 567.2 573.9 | -0.07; 34.3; 35.5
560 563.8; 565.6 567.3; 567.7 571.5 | -0.03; 35.3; 35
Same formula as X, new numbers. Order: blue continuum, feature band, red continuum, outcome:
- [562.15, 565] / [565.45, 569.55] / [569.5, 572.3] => -0.02 nm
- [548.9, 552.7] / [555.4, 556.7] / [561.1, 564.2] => -0.03 nm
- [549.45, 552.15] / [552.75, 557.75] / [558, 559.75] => -0.18 nm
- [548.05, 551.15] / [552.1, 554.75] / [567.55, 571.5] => 0.01 nm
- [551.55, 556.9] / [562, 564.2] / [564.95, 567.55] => -0.01 nm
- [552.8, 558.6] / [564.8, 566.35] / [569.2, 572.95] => -0.02 nm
